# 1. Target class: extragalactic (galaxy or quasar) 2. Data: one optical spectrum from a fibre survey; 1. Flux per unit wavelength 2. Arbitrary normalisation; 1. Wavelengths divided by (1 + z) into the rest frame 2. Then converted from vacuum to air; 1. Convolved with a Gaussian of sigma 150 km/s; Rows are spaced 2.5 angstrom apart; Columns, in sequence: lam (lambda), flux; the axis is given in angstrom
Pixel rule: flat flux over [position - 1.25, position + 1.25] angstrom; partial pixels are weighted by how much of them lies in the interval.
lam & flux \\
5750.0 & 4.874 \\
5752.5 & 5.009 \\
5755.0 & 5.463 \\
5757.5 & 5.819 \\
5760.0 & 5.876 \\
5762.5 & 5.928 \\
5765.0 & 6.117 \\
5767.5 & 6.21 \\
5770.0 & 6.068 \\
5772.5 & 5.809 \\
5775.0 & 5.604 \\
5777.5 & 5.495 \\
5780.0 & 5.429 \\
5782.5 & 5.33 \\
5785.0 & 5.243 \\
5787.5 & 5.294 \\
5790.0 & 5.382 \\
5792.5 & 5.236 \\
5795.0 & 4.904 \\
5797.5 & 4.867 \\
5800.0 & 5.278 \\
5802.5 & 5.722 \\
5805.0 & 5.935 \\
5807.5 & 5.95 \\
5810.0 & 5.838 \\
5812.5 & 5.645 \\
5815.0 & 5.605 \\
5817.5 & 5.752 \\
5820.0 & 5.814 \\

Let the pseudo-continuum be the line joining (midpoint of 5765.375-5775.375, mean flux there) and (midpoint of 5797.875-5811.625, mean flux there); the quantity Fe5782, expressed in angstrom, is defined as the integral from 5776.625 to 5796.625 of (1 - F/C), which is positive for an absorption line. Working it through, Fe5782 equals 1.9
